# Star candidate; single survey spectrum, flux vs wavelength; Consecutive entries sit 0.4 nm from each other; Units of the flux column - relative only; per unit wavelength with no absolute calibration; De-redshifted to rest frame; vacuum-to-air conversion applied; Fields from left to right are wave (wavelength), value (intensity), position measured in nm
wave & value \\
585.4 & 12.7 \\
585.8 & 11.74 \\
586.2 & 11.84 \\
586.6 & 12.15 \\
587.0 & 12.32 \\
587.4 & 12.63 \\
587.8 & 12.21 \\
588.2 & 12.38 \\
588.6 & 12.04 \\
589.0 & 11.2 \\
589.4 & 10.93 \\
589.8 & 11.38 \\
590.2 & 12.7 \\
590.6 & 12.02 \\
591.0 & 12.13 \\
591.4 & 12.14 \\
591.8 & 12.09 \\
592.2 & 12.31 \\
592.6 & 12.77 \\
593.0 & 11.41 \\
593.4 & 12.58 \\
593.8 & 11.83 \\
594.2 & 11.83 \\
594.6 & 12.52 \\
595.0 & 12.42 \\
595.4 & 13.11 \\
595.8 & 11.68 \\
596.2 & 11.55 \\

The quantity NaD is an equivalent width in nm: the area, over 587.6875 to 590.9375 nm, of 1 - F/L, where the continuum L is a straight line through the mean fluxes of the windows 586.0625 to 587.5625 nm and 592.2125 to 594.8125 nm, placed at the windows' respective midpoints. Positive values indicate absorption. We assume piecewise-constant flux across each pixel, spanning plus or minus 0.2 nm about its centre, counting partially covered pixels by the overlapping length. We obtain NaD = 0.09 nm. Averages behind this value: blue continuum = 12.2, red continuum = 12.2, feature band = 11.9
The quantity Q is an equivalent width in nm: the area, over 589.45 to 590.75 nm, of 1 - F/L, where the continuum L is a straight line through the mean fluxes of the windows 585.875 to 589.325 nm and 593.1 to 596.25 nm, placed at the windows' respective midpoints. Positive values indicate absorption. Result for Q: 0.02 nm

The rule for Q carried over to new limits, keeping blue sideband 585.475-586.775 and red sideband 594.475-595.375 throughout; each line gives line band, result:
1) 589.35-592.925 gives 0.073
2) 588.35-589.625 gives 0.078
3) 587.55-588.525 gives -0.013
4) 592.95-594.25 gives 0.054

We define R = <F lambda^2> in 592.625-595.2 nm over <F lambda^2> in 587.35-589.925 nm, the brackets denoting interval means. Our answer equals 1.0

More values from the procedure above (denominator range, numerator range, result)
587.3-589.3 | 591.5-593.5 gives 1.03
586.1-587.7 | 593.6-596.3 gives 1.02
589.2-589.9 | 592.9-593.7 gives 1.10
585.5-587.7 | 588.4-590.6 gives 0.97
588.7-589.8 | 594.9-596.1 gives 1.12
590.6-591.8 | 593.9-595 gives 1.02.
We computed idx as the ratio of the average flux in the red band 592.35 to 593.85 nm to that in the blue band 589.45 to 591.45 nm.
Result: 1.02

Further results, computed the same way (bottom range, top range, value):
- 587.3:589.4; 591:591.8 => 1.01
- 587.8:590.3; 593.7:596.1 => 1.04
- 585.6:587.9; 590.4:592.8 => 1.01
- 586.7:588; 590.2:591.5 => 0.99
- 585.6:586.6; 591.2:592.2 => 1.02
